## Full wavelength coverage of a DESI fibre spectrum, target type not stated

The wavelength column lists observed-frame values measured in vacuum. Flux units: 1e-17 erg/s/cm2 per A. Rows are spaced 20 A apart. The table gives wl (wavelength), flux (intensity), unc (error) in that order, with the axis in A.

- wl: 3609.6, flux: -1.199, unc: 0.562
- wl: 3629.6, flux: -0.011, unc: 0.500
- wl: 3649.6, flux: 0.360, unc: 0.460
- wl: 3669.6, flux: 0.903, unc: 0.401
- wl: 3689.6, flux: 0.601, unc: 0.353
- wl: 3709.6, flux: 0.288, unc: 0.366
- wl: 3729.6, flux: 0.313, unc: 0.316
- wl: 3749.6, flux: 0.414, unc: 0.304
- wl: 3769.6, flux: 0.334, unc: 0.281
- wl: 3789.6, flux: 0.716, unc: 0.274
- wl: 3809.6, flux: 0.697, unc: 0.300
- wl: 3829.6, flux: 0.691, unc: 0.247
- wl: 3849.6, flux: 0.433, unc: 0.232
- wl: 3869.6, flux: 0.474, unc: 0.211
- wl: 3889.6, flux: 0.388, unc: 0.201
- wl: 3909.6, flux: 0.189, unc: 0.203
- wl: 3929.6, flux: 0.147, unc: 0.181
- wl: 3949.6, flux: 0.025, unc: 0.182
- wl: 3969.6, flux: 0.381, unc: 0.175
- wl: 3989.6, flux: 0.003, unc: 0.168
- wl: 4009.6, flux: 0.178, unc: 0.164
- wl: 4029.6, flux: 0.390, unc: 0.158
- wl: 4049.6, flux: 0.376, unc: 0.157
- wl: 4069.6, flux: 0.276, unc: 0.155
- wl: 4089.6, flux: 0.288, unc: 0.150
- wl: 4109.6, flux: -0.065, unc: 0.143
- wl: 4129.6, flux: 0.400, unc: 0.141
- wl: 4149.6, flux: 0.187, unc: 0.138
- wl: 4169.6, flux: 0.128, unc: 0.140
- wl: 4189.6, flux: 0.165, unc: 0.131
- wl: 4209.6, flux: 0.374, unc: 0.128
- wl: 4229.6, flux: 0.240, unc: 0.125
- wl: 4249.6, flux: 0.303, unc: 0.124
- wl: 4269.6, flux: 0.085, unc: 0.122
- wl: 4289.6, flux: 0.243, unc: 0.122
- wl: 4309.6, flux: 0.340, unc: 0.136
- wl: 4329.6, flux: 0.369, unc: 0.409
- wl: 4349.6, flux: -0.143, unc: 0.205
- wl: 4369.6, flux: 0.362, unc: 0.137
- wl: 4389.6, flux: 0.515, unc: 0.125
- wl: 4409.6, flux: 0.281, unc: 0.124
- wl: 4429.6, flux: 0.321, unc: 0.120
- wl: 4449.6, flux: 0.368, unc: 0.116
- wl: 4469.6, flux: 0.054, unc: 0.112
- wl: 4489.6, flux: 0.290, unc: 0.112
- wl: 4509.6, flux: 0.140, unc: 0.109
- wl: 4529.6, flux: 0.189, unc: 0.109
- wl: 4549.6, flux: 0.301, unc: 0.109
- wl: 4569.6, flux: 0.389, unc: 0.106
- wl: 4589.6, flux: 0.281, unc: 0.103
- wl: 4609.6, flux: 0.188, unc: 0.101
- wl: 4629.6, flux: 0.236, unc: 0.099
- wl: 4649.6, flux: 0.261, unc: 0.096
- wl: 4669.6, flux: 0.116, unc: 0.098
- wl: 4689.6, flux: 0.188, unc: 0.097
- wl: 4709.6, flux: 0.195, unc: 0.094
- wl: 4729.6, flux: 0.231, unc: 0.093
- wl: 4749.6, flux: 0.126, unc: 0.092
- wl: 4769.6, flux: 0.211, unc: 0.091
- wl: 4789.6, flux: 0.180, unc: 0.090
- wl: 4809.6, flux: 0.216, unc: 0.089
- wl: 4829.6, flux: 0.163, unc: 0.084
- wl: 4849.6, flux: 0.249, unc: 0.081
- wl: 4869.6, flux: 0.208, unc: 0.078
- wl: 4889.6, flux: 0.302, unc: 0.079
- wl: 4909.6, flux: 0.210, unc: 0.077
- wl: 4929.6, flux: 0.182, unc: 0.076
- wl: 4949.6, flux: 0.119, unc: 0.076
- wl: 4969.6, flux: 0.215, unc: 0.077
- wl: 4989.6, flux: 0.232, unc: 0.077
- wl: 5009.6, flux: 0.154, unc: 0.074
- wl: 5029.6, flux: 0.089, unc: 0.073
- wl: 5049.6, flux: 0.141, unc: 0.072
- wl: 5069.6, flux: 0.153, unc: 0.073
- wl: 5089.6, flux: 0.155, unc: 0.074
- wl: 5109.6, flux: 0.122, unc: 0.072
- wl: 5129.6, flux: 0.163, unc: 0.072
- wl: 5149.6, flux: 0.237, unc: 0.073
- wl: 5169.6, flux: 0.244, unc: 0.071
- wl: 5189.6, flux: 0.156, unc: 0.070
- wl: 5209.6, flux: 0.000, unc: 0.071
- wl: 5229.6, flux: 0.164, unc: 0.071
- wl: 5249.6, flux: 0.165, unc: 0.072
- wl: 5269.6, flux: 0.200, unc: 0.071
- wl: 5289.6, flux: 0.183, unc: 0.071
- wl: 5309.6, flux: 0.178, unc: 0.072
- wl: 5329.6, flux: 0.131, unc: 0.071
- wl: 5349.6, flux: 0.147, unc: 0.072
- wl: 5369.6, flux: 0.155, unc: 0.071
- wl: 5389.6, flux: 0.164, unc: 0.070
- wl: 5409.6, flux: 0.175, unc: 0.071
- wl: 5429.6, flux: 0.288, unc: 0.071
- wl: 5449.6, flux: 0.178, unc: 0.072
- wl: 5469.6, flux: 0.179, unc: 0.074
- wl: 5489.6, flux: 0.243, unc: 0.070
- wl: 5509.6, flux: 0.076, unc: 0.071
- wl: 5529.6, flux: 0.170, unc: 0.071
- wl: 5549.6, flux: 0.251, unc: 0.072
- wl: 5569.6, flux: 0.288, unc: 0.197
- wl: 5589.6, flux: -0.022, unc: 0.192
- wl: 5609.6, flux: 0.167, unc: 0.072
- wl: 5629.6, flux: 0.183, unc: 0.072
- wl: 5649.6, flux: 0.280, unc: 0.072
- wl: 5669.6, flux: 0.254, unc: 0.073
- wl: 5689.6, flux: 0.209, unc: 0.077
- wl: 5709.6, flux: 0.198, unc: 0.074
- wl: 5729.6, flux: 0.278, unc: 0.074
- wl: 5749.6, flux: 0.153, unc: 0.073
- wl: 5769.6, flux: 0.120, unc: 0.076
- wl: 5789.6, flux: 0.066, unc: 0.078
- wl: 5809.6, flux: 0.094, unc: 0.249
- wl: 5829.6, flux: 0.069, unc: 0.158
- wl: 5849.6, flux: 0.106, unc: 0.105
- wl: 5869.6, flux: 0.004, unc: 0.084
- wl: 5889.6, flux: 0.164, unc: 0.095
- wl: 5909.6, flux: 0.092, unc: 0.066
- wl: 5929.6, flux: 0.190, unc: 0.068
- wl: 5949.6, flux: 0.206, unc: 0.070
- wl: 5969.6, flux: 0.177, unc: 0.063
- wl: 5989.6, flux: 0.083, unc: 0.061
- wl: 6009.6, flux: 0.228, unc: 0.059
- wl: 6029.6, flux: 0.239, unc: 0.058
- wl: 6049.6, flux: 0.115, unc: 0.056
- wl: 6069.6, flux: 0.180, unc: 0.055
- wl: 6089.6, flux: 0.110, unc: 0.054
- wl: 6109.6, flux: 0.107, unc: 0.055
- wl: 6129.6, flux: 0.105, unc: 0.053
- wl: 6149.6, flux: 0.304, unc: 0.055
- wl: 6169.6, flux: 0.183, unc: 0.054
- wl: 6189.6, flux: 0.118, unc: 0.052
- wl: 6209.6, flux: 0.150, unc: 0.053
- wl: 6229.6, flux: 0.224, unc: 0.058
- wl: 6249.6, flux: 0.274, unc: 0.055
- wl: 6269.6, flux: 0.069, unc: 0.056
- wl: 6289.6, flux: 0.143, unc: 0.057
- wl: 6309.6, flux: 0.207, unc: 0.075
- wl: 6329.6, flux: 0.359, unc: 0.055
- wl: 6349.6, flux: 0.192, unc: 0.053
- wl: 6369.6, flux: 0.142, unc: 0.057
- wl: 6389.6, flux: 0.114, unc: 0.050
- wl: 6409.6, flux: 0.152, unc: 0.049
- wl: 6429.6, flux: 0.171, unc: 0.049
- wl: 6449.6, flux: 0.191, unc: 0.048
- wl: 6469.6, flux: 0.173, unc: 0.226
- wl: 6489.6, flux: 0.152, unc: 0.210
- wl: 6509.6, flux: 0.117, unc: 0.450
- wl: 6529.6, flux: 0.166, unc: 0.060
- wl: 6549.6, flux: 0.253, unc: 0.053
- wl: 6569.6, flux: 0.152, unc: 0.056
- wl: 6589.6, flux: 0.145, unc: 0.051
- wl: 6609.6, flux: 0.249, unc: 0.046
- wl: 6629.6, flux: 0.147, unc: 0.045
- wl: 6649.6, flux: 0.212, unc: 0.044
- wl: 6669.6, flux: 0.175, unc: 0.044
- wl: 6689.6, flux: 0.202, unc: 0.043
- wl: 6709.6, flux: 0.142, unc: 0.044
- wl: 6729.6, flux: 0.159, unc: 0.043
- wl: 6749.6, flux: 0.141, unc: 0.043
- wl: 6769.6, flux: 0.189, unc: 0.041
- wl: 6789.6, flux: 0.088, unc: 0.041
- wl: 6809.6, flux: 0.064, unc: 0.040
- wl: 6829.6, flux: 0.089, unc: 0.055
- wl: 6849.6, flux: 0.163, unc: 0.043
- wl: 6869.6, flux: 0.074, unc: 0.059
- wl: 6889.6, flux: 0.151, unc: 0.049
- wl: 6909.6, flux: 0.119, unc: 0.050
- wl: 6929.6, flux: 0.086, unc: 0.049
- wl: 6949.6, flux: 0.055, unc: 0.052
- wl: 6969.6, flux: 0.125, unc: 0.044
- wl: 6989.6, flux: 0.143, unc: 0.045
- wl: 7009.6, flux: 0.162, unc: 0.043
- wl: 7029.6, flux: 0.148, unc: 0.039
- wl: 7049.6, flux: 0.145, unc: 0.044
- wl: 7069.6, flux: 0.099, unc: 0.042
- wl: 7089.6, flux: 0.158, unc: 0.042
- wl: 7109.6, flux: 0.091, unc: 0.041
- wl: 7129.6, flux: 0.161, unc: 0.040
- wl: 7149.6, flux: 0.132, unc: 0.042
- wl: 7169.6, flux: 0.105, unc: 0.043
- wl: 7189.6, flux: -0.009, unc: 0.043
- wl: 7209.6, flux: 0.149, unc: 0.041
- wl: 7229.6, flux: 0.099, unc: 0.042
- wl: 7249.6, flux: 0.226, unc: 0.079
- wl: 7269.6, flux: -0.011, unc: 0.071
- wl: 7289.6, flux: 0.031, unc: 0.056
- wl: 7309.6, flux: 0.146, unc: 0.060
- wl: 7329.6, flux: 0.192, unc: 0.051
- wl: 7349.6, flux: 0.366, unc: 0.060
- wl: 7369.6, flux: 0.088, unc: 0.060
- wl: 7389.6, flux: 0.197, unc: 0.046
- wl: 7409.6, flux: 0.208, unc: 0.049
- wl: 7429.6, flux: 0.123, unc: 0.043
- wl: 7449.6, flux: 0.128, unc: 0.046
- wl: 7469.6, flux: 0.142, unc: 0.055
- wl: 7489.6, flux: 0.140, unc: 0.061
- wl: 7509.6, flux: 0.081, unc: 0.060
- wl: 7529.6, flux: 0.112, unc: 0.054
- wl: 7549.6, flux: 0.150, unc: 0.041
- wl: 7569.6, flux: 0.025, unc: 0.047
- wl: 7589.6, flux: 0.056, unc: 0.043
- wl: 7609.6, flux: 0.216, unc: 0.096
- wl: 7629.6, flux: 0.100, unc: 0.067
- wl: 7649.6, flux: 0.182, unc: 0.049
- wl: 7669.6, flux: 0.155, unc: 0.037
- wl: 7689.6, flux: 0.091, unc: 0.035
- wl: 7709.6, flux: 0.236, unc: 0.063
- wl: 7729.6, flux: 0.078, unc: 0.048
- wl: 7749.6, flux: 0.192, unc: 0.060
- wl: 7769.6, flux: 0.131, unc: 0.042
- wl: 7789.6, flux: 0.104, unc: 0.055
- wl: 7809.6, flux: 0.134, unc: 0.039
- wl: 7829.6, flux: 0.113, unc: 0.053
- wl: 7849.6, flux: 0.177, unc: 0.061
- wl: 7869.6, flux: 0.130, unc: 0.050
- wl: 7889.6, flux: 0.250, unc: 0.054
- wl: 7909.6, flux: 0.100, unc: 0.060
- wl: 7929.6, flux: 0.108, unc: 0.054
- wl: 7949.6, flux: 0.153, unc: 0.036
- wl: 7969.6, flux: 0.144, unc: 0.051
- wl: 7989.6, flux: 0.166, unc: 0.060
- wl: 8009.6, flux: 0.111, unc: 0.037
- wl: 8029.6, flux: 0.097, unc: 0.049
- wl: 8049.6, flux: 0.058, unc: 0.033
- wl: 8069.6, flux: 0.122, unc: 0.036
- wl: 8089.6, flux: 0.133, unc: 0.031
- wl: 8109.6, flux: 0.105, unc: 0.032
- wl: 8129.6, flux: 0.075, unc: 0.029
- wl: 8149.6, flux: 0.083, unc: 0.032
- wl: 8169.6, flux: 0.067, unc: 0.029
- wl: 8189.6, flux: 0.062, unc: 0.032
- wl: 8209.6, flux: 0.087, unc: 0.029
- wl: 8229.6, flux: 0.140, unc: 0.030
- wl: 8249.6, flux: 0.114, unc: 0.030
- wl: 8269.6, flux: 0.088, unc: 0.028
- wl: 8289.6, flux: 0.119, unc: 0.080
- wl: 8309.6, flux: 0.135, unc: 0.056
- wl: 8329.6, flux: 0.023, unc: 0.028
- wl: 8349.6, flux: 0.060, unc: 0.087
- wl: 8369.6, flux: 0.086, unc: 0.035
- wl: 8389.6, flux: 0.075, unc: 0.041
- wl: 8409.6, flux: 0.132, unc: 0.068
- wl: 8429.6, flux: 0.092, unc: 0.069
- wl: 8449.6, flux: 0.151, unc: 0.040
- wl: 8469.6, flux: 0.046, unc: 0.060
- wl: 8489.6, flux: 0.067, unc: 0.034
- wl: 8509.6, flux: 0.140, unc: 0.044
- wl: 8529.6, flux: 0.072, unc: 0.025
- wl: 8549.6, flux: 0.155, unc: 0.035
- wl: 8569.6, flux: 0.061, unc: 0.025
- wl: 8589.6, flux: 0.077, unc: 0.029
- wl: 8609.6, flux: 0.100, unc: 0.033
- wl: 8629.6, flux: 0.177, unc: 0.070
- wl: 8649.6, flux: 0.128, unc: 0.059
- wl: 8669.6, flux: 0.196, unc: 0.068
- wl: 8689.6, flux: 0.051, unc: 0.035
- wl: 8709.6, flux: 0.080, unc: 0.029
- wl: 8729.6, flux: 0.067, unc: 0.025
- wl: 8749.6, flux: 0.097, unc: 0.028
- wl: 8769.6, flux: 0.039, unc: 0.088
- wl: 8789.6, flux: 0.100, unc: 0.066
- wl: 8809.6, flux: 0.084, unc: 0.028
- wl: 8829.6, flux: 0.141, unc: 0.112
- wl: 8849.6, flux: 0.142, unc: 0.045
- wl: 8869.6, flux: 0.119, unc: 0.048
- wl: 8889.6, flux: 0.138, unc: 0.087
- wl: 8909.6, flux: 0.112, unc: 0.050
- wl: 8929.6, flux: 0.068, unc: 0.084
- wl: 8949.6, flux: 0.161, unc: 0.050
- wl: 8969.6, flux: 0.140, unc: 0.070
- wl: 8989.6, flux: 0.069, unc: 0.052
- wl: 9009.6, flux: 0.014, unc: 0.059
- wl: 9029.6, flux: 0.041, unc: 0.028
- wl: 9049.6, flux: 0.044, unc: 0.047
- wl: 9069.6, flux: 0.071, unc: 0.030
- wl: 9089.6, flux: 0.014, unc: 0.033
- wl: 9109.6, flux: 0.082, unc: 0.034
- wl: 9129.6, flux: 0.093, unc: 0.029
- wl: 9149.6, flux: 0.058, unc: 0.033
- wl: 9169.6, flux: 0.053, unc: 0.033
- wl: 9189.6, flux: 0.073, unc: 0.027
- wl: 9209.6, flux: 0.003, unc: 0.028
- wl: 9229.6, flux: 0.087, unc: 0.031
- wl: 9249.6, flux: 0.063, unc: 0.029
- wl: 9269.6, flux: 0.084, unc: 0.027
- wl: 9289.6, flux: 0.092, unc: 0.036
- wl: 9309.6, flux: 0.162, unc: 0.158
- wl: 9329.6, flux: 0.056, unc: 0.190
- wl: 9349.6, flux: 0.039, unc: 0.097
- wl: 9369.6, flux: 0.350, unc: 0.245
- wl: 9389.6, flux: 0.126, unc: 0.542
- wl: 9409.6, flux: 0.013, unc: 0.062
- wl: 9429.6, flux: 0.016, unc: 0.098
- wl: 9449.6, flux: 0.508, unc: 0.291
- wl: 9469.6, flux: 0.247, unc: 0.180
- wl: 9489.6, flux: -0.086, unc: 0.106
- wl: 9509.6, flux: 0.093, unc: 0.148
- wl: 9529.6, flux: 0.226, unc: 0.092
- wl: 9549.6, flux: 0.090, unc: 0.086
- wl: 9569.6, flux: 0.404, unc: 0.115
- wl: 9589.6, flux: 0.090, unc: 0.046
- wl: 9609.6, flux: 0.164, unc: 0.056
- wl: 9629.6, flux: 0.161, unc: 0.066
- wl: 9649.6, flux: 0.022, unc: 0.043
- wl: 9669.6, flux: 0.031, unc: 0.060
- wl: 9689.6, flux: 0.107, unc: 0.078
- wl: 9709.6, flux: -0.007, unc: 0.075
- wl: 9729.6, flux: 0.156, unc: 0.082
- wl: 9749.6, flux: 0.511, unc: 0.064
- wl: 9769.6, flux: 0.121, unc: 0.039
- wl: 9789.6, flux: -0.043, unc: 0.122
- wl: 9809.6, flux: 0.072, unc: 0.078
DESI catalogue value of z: 1.61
